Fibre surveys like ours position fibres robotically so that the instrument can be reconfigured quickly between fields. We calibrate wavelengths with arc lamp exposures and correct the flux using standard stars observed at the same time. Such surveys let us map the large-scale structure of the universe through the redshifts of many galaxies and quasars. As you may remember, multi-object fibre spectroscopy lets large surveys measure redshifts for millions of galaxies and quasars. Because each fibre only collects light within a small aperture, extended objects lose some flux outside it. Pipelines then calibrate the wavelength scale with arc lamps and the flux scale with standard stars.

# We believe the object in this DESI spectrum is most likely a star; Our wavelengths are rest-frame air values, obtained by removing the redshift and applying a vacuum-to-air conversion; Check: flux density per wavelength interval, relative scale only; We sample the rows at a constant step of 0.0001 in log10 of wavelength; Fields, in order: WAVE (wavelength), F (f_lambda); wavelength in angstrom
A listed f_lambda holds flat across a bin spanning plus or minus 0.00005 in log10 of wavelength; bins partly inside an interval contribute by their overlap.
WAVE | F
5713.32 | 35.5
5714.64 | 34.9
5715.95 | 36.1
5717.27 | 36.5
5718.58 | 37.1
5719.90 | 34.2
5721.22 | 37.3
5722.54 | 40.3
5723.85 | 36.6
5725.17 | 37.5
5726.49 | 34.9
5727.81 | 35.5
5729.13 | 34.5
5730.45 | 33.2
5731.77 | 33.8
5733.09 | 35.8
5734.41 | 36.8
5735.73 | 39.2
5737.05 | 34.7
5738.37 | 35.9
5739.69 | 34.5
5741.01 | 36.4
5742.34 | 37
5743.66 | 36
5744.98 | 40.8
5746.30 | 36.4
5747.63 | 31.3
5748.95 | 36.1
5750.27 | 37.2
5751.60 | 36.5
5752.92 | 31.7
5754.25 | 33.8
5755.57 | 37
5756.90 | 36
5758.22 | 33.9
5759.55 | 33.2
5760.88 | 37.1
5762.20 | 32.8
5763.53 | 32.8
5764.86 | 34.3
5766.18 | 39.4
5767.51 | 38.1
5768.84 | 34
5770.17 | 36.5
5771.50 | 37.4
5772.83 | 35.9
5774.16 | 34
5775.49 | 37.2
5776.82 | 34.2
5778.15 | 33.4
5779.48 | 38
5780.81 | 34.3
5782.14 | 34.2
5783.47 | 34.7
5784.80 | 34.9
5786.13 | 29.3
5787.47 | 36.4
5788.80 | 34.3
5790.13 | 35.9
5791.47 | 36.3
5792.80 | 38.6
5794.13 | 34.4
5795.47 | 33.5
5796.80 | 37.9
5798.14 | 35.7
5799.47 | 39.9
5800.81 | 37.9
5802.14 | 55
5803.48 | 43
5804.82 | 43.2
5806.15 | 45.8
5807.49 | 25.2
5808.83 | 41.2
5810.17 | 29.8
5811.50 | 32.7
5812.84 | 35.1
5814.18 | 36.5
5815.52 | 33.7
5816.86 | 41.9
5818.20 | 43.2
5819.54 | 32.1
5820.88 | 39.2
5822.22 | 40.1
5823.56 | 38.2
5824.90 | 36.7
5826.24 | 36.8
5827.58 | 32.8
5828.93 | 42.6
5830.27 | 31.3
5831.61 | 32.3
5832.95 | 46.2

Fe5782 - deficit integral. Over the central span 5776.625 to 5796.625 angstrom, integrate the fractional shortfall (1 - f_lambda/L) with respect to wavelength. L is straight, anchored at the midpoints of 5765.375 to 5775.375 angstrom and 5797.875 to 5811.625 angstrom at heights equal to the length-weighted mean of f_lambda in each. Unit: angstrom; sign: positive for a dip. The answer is 1.6 angstrom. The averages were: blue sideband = 36.5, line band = 34.9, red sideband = 39.4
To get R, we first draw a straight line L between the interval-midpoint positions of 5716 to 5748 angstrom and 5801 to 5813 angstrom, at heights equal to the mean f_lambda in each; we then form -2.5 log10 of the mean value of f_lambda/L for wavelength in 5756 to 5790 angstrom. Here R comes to 0.08 mag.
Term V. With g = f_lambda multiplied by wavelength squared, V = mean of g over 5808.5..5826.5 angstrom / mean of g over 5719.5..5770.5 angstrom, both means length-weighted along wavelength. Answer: 1.06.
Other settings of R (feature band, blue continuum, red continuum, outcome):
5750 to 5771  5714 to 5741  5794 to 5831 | 0.043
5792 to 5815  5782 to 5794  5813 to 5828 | -0.054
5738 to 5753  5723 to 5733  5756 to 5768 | -0.021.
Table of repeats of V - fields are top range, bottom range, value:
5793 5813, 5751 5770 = 1.10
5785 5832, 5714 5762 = 1.06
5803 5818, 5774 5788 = 1.09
